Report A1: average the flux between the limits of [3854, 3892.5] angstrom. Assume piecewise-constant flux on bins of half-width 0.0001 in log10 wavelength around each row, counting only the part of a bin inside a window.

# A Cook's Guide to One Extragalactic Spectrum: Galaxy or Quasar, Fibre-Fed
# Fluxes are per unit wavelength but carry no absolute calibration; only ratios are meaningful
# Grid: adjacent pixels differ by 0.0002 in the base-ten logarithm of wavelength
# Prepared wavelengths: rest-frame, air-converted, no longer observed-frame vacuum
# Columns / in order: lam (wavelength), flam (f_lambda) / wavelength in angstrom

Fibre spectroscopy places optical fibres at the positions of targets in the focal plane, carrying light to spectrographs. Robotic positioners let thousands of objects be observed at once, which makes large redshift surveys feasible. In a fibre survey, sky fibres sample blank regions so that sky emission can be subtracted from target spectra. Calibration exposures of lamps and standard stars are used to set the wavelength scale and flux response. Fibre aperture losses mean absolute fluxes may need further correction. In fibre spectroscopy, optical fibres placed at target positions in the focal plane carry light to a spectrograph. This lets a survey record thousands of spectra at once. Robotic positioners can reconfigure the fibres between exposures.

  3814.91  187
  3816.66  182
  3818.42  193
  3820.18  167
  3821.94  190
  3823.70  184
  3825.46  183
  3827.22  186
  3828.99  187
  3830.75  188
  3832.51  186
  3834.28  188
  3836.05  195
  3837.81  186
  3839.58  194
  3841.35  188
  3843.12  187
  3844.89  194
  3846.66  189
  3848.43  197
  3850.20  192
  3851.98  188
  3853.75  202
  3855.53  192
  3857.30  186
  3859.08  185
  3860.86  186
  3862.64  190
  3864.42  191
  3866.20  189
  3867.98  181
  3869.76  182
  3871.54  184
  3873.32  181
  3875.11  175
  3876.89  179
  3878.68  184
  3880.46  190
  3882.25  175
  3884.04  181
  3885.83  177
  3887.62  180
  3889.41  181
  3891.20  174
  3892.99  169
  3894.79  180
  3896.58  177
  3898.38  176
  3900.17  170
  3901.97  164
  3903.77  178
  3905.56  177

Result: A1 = 183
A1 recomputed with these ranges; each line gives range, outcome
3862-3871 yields 186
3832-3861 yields 190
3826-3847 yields 189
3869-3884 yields 181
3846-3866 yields 191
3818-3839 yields 186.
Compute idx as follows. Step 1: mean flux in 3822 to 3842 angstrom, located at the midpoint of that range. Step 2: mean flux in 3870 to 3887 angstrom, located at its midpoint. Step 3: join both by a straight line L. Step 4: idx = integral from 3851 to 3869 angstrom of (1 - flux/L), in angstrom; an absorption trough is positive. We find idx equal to -0.5 angstrom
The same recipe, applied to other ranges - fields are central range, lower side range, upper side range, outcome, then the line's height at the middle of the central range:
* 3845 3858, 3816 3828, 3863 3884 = -0.7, 183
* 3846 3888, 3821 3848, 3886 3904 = -1.1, 181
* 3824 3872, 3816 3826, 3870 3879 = -1.8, 182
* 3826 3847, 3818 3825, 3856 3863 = -0.5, 184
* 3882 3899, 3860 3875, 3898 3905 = -0.1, 176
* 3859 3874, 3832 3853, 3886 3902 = -0.2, 183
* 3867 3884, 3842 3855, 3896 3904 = 0.1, 182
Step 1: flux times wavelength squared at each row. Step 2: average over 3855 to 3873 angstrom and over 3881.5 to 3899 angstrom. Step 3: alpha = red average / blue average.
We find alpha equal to 1.0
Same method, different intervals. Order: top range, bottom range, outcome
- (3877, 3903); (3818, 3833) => 0.99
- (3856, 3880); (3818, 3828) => 1.03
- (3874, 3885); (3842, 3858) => 0.96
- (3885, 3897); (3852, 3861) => 0.95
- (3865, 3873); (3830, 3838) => 0.99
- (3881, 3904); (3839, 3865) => 0.94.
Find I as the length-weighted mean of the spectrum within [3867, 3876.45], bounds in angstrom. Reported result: 181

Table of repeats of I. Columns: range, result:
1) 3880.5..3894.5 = 178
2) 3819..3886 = 186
